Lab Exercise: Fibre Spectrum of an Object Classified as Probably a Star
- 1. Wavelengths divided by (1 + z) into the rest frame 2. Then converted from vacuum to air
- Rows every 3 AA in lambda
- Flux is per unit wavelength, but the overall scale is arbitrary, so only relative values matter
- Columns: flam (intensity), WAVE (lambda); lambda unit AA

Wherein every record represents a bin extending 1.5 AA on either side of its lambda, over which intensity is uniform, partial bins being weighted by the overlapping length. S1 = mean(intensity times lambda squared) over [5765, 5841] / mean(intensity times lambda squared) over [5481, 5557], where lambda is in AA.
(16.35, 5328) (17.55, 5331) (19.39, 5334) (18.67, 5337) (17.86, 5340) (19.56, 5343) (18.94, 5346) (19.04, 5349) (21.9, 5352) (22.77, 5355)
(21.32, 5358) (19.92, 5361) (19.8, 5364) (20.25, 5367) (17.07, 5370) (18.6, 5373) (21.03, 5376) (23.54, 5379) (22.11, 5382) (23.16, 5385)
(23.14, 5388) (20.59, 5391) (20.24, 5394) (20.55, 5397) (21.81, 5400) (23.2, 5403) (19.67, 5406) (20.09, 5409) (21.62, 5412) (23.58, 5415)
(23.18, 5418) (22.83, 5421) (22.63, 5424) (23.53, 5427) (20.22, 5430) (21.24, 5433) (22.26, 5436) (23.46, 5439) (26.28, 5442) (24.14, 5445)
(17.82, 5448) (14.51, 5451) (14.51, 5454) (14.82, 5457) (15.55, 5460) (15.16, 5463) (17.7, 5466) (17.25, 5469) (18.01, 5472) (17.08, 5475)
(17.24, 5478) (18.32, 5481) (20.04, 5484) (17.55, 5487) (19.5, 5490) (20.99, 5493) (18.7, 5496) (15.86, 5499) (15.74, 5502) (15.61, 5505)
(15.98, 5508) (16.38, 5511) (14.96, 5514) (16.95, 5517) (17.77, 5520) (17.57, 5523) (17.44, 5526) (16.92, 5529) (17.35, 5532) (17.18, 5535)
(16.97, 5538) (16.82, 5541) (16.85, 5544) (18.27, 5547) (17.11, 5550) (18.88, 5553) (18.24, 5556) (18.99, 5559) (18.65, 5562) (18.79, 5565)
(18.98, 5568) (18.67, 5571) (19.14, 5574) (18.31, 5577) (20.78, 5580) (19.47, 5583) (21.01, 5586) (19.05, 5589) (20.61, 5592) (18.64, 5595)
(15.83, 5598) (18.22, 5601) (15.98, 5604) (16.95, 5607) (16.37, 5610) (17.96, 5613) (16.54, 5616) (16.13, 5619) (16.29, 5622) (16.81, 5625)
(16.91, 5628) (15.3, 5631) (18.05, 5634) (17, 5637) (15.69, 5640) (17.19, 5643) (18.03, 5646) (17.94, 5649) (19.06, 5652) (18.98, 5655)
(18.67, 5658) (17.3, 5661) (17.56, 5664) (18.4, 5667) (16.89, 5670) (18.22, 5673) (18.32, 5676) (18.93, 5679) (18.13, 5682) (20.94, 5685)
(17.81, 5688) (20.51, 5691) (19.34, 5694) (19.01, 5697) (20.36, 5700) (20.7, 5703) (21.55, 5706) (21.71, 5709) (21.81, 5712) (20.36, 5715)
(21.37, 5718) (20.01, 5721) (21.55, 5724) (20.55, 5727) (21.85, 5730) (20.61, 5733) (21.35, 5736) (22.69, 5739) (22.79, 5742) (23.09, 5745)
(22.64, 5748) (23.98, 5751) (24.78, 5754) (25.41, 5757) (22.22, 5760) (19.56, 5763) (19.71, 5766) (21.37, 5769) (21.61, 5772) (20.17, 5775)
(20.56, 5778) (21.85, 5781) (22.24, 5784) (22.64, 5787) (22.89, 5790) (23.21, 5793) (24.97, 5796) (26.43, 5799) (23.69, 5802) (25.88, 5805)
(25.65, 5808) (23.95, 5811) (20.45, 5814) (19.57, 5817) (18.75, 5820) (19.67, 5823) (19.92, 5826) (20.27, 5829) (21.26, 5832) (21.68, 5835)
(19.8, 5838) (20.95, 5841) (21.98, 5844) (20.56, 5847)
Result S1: 1.4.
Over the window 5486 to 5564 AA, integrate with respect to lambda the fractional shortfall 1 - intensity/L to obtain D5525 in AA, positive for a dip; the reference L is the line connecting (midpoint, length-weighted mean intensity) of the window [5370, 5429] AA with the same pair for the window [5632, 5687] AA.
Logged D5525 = 9.8 AA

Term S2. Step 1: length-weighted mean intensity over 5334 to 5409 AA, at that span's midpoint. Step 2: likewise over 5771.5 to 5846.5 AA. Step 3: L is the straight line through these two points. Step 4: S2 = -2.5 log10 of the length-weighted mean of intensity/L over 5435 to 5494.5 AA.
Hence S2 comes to 0.127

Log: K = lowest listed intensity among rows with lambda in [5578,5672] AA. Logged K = 15.3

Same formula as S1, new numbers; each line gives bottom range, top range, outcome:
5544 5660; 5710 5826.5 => 1.31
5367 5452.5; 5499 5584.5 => 0.86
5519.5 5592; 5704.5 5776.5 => 1.27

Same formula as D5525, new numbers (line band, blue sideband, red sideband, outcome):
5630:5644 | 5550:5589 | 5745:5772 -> 2.5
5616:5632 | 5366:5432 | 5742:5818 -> 4.2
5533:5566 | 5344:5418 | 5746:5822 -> 5.8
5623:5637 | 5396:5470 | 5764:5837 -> 2.9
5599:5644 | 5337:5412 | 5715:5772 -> 10.0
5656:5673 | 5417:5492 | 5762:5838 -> 2.5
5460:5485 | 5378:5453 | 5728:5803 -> 5.1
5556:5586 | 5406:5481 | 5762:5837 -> 2.0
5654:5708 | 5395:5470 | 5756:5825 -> 6.6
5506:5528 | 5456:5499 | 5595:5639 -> 0.9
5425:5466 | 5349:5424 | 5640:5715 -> 2.7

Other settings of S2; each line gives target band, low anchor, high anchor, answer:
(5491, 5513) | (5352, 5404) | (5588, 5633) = 0.119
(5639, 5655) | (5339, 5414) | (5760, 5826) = 0.213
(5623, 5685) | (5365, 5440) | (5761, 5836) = 0.223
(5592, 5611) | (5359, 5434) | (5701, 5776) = 0.240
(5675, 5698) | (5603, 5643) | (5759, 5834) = -0.032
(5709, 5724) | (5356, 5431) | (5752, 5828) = 0.054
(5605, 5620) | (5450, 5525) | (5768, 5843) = 0.131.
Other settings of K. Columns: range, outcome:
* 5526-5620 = 15.83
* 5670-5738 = 16.89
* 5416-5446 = 20.22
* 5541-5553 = 16.82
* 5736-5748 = 21.35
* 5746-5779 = 19.56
